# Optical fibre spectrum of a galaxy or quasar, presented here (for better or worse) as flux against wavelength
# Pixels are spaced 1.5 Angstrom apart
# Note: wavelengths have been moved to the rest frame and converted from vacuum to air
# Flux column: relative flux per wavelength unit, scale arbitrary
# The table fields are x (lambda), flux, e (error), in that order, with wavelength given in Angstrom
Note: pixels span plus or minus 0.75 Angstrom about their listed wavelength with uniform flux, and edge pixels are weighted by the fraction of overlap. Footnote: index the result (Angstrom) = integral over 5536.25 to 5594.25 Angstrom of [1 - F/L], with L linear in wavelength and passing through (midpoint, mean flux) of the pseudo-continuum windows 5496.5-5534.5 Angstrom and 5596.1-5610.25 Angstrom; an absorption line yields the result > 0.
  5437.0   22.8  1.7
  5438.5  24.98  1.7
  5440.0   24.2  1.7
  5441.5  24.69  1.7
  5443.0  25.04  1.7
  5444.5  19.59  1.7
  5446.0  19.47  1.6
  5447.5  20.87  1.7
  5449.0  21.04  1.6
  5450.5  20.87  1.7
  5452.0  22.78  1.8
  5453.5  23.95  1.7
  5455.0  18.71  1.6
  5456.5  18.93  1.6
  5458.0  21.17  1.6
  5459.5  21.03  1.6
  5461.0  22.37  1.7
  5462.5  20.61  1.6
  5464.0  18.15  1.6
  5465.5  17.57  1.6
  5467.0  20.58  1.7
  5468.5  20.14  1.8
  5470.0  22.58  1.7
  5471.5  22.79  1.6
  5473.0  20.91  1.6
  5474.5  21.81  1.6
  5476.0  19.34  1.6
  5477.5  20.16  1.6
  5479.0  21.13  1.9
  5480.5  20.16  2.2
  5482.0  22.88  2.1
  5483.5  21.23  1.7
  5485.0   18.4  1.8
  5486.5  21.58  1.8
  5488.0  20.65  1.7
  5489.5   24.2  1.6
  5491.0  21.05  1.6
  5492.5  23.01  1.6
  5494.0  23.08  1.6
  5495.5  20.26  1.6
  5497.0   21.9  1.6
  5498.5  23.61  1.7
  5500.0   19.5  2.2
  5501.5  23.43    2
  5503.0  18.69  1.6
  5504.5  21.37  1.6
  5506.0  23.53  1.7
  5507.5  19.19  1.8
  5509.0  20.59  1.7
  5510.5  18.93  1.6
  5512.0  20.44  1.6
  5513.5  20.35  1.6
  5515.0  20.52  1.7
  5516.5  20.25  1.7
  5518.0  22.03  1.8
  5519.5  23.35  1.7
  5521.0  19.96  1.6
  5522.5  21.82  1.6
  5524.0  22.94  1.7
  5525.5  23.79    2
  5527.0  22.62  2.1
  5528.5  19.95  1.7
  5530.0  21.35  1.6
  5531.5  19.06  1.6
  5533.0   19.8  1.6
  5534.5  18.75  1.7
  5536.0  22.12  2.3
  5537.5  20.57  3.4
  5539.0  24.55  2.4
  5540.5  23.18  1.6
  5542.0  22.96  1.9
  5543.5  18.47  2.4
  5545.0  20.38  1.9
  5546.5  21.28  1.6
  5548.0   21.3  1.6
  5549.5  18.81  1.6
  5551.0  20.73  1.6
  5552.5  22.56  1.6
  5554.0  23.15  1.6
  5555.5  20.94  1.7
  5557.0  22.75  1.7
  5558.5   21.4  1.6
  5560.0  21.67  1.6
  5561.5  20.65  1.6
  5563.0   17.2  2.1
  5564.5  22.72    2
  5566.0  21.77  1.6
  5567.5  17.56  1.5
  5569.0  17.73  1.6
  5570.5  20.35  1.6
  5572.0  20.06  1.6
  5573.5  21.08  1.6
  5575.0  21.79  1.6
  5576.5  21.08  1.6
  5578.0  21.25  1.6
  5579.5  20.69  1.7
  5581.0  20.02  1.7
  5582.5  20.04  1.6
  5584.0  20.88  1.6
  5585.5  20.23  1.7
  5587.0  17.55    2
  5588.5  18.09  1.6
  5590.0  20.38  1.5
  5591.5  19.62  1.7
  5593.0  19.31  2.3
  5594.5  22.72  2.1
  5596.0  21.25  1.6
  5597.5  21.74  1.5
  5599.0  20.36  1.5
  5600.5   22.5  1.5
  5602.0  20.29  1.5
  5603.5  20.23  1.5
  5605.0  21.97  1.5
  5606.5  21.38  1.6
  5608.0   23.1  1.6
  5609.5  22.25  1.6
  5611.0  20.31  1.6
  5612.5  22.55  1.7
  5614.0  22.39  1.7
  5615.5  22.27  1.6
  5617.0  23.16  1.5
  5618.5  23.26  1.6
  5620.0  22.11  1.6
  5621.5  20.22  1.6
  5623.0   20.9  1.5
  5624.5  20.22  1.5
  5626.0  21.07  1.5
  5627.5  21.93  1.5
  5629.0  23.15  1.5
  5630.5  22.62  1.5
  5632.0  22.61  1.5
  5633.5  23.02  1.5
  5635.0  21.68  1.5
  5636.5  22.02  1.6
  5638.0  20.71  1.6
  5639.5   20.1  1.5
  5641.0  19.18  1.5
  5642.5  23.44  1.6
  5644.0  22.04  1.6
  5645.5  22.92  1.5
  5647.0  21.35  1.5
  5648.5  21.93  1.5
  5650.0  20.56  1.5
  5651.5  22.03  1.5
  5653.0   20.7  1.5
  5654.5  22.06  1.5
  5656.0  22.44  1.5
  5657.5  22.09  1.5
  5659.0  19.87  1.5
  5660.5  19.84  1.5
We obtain 1.8 Angstrom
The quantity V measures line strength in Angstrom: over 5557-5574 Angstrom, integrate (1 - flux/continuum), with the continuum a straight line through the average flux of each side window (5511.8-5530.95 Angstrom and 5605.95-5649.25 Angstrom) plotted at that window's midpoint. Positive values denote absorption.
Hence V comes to 1.1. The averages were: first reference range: 21.5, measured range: 20.3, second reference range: 21.9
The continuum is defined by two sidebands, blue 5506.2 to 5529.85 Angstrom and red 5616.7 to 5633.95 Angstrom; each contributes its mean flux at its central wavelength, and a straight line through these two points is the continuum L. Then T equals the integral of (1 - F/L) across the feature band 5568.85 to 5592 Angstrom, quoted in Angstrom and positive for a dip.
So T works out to 1.6 Angstrom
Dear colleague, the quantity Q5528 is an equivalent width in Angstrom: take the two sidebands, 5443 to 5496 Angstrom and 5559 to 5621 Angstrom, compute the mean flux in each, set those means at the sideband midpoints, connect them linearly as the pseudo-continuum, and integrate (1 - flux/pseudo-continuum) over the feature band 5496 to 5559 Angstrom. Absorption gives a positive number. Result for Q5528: -0.9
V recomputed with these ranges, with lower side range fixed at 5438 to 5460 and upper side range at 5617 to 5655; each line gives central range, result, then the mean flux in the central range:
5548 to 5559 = 0.1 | 21.5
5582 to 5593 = 1.1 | 19.5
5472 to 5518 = 1.4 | 21.1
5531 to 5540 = 0.3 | 20.9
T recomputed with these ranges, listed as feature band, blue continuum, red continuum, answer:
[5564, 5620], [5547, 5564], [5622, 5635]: 1.4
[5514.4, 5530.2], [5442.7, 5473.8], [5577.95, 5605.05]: -0.8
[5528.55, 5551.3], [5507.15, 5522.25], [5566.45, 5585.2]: -0.4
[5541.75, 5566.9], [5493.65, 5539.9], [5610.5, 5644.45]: 0.4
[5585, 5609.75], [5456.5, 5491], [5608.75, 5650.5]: 1.0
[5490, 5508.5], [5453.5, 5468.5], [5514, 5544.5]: -0.7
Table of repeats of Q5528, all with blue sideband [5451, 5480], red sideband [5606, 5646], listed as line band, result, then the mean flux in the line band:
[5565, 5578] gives 0.7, 20.3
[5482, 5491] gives -0.2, 21.3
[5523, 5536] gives 0.1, 21.1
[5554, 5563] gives 0.1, 21.3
